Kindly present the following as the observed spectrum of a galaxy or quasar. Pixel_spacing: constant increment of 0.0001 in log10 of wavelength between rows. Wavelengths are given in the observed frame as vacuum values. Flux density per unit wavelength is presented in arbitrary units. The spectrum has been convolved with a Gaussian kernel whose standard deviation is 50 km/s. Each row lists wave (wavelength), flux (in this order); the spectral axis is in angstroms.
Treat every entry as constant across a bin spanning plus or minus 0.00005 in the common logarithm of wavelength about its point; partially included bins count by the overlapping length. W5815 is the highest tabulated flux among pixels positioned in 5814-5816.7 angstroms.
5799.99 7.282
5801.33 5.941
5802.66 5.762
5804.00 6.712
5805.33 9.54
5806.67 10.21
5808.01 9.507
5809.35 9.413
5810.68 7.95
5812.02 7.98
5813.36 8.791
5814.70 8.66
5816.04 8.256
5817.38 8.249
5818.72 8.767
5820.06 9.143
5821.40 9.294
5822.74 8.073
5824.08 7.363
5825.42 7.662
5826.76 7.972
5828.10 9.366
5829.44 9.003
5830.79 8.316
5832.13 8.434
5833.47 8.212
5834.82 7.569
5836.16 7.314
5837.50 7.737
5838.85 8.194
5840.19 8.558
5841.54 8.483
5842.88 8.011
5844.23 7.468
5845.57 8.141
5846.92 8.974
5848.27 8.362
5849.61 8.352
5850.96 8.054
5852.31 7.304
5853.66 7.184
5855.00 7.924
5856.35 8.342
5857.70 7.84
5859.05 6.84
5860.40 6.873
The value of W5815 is 8.66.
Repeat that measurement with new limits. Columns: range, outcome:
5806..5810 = 10.21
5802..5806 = 9.54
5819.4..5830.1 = 9.366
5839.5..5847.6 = 8.974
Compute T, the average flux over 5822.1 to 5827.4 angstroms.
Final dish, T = 7.77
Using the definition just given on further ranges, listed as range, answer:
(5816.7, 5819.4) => 8.51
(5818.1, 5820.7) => 8.96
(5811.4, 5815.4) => 8.47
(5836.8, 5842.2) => 8.23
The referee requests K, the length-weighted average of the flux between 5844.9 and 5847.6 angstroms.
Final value 8.54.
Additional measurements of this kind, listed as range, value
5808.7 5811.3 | 8.72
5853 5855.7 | 7.58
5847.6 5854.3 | 7.85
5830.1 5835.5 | 8.13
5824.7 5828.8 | 8.34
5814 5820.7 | 8.61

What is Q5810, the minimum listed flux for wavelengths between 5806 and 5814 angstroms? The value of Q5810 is 7.95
